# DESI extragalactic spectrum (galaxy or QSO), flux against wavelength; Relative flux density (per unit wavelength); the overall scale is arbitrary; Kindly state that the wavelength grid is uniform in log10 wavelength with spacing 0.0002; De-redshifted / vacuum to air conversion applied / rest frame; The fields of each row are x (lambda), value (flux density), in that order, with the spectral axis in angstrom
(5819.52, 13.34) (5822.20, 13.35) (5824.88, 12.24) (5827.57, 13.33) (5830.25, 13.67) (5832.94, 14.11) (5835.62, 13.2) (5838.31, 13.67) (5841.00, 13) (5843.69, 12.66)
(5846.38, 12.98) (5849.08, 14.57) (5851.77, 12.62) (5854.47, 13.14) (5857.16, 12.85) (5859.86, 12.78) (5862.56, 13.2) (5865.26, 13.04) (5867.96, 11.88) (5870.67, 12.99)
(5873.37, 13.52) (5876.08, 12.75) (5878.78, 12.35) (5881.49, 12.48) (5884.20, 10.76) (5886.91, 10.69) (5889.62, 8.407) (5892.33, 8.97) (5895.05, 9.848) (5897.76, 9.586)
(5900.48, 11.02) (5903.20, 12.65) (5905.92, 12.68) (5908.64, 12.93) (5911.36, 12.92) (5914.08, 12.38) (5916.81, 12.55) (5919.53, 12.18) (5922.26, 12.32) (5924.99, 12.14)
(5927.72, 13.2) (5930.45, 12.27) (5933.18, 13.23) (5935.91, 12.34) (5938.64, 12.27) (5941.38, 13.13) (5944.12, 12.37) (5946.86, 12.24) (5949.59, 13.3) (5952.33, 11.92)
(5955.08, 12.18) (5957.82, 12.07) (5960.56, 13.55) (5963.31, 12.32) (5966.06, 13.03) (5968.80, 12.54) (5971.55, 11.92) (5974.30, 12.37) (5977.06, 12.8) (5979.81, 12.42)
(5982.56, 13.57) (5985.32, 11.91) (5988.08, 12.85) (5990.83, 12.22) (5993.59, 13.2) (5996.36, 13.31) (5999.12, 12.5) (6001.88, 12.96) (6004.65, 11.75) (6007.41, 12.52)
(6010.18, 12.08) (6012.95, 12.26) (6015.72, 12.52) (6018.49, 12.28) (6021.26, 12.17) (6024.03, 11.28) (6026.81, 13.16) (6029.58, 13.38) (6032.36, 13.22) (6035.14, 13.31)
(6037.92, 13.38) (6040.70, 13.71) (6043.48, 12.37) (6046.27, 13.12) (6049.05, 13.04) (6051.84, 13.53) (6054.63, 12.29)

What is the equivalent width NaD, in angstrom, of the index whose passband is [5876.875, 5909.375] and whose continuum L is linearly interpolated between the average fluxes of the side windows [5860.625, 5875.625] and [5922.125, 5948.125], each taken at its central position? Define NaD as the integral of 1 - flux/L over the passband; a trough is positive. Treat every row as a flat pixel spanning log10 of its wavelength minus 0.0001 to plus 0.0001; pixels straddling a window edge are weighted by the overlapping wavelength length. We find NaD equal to 4.5 angstrom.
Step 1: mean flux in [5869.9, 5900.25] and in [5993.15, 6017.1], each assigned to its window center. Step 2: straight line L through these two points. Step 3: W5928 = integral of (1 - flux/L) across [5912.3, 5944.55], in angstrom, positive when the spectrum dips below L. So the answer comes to -2.6 angstrom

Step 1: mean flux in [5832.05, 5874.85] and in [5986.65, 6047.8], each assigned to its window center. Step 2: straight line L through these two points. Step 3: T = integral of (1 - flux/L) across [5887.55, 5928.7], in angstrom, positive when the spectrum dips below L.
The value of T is 4.52 angstrom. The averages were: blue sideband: 13.1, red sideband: 12.7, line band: 11.6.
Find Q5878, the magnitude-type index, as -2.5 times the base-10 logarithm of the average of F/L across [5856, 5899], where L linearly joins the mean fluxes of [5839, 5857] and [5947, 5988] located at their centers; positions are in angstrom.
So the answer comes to 0.12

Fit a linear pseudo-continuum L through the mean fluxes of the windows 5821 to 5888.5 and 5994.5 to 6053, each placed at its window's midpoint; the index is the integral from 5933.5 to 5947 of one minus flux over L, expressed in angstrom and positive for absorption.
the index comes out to 0.3 angstrom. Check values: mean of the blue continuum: 12.9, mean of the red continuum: 12.8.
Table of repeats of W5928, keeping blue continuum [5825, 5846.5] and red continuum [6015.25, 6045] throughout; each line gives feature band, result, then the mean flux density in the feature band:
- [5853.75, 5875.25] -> 0.49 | 12.9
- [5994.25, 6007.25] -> 0.23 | 12.6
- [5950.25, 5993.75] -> 1.35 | 12.5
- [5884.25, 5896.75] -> 3.36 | 9.62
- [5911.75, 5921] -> 0.47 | 12.4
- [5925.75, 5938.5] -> 0.36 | 12.7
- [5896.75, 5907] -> 1.25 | 11.5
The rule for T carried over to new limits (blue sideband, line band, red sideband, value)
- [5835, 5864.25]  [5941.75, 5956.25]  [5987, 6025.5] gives 0.3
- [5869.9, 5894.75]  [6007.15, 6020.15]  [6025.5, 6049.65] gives 0.6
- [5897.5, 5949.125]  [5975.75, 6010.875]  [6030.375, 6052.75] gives 0.7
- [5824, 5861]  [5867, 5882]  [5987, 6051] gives 0.5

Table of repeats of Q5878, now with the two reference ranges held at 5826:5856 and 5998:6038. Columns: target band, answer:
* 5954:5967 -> 0.02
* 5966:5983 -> 0.01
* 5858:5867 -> 0.03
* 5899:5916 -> 0.05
